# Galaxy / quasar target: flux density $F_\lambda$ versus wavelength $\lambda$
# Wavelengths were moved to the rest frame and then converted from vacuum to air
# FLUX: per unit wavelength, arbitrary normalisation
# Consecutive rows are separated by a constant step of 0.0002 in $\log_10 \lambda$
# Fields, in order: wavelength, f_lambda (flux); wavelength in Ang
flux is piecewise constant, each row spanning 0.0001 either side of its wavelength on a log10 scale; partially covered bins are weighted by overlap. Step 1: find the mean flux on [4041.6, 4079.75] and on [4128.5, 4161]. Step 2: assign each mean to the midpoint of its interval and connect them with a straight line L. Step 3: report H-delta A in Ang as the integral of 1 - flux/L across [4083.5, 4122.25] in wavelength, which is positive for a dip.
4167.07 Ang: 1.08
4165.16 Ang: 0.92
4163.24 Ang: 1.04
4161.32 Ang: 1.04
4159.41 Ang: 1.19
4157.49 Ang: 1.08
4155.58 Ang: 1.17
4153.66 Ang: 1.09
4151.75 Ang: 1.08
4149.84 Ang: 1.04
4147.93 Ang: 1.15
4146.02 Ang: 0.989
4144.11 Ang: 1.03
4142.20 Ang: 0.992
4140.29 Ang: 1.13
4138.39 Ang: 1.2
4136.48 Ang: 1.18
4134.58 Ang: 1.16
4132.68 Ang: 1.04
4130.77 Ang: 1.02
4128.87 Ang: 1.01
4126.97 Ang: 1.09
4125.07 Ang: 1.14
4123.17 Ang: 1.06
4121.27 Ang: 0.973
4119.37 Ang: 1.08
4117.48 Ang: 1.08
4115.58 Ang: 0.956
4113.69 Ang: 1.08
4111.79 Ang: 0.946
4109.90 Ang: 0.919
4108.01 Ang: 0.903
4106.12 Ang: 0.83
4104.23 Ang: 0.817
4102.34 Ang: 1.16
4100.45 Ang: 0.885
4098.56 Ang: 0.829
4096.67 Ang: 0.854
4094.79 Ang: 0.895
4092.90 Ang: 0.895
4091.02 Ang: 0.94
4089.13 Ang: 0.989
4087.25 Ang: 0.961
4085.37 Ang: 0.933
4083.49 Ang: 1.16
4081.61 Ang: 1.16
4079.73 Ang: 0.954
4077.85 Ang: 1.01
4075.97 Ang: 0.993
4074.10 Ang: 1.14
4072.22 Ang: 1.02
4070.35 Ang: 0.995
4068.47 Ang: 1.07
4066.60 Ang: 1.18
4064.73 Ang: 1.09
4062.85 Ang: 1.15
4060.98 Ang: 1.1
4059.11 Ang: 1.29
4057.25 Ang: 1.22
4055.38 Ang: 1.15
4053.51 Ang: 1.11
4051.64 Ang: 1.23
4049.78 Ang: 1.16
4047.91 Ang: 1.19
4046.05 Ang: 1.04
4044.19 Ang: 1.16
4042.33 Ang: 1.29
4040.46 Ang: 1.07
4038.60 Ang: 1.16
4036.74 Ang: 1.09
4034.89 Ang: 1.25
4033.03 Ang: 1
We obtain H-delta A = 5.5 Ang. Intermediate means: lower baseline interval 1.12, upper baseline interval 1.09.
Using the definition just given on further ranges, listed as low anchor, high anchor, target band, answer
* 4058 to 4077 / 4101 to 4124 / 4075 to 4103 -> 1.96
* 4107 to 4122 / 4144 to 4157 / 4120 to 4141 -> -1.19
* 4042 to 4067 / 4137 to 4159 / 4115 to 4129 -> 0.73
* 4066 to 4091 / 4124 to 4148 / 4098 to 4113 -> 2.03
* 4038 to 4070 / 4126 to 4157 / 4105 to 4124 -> 2.16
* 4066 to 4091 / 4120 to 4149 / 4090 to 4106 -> 2.22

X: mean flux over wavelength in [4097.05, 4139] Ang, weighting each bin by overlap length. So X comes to 1.01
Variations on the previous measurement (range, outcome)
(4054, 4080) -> 1.1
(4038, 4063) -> 1.17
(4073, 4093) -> 1.02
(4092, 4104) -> 0.913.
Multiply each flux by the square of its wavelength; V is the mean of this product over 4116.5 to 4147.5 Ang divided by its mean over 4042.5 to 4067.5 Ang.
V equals 0.96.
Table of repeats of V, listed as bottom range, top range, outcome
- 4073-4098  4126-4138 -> 1.13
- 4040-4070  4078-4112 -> 0.84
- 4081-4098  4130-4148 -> 1.15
